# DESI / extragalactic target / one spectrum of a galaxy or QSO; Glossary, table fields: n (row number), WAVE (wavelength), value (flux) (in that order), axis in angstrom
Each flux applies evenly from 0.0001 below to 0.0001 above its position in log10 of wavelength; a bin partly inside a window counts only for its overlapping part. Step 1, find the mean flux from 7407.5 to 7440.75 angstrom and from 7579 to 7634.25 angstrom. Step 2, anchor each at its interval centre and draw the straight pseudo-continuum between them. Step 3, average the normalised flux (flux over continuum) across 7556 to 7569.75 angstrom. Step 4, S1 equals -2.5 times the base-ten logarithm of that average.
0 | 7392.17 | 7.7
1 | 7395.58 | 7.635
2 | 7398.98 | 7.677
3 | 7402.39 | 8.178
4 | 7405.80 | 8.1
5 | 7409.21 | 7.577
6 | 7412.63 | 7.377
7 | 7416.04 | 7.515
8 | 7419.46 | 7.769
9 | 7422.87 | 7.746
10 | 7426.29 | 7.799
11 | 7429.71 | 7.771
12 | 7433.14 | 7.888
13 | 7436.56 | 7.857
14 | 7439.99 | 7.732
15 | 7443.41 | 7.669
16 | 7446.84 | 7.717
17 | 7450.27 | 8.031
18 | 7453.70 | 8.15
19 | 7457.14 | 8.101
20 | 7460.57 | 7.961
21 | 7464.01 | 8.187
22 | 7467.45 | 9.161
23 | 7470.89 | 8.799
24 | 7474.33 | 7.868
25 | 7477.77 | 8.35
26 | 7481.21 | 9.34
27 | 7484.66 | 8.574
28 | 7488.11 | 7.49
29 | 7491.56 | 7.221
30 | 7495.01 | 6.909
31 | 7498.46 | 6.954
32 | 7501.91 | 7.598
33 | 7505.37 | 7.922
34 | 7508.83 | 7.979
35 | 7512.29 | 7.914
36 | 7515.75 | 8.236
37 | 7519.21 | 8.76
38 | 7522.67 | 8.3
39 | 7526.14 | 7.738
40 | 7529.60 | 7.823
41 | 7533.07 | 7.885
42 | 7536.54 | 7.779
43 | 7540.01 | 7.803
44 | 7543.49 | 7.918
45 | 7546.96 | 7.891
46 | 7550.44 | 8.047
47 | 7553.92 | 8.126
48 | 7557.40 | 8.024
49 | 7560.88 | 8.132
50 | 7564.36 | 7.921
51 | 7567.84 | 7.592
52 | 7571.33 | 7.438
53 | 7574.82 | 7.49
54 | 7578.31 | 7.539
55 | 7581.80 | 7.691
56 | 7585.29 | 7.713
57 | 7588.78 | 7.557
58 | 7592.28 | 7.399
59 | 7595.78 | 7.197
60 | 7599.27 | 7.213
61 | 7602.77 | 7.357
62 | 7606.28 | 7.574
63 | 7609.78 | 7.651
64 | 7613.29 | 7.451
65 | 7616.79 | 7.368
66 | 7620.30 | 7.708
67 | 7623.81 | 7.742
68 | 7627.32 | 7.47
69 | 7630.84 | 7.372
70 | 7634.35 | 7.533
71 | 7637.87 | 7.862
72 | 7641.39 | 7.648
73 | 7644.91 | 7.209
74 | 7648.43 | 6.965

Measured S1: -0.05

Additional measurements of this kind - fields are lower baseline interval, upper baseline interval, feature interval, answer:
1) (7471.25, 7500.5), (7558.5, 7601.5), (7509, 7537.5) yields -0.041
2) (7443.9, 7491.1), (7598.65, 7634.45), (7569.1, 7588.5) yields 0.016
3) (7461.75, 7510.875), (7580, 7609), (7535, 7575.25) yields -0.026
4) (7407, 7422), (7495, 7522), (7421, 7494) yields -0.047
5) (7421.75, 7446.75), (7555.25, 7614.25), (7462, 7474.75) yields -0.109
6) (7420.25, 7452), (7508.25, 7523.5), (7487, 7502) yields 0.134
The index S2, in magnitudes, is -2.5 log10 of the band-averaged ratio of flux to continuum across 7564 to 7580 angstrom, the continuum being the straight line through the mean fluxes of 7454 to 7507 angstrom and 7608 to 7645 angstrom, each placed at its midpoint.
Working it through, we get 0.024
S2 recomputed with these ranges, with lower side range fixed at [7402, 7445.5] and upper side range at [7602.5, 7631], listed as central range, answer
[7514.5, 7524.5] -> -0.11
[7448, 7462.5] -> -0.05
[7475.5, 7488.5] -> -0.11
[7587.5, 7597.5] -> 0.03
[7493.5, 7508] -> 0.04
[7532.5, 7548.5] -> -0.03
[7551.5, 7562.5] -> -0.07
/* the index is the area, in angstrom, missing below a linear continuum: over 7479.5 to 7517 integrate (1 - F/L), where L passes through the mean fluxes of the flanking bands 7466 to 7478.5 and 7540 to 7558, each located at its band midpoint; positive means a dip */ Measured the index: 2.4 angstrom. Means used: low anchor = 8.55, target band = 7.82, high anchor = 7.98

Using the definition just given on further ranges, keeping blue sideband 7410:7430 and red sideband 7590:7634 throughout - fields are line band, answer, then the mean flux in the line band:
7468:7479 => -1.2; 8.43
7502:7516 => -0.7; 7.94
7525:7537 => -0.4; 7.82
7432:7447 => -0.3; 7.78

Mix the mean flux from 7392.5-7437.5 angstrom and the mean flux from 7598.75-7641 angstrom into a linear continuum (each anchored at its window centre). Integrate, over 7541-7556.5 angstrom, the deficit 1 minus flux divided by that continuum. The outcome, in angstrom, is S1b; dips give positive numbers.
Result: -0.8 angstrom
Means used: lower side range 7.76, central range 7.98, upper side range 7.54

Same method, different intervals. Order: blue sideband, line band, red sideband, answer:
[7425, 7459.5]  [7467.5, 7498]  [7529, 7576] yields -0.8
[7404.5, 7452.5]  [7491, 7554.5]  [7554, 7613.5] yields -1.5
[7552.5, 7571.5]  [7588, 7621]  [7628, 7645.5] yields 1.1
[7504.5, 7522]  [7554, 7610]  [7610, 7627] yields 1.3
